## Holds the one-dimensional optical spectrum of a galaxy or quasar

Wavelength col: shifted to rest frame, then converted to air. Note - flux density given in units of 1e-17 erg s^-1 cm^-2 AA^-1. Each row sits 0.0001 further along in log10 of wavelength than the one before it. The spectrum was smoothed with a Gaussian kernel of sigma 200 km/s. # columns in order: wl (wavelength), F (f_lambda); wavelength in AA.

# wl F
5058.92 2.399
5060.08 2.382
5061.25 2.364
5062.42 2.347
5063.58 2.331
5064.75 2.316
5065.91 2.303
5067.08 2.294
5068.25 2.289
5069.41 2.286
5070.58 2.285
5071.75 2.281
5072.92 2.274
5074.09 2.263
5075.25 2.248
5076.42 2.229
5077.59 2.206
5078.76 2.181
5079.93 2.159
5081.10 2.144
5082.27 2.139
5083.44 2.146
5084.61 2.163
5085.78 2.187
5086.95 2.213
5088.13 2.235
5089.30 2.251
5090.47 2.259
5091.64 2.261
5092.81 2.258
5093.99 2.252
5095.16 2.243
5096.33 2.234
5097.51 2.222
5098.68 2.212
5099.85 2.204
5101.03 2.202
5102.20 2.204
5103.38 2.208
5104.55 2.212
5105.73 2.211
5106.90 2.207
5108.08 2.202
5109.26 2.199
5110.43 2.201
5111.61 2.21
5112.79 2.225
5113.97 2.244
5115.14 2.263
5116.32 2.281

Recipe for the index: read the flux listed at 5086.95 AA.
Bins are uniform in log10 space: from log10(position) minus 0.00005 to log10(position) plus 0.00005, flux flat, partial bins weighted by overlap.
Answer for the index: 2.213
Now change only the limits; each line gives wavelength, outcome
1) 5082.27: 2.139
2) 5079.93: 2.159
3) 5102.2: 2.204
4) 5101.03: 2.202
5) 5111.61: 2.21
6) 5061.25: 2.364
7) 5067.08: 2.294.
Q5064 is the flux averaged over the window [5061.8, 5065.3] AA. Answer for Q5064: 2.33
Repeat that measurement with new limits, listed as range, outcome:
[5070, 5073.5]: 2.28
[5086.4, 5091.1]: 2.24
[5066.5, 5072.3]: 2.29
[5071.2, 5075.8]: 2.27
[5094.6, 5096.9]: 2.24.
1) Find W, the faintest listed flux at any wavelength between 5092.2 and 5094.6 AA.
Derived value 2.252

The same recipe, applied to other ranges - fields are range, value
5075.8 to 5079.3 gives 2.181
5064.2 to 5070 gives 2.286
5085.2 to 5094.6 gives 2.187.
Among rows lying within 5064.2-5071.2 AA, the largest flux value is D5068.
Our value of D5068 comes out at 2.316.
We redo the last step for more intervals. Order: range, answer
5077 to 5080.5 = 2.206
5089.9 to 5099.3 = 2.261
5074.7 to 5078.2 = 2.248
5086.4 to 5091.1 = 2.259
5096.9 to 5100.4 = 2.222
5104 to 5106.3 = 2.212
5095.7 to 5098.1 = 2.234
